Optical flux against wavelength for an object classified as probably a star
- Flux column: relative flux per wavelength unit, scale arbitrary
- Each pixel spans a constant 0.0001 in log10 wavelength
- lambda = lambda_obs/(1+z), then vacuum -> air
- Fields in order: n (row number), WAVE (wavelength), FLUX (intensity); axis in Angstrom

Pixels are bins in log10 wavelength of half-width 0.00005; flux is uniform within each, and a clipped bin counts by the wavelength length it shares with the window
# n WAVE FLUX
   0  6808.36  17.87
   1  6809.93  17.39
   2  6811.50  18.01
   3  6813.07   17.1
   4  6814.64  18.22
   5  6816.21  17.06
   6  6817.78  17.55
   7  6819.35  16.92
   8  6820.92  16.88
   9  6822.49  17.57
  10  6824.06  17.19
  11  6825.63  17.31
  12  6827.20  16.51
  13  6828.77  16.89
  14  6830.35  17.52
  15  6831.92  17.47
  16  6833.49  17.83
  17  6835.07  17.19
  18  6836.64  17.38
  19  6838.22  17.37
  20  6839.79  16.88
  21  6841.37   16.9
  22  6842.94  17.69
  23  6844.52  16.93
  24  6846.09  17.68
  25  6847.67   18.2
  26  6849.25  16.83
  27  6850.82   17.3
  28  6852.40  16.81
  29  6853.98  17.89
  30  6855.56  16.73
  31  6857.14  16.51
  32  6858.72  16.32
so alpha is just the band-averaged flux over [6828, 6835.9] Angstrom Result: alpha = 17.4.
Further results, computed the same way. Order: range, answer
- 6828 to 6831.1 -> 17.2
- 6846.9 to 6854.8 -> 17.4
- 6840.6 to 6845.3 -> 17.2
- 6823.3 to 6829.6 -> 17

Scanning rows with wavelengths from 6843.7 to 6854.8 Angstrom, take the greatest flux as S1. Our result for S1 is 18.2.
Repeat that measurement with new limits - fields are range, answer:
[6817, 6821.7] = 17.55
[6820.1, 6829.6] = 17.57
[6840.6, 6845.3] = 17.69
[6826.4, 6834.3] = 17.83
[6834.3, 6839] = 17.38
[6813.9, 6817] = 18.22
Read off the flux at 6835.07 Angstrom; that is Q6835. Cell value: 17.19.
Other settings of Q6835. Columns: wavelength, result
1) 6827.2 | 16.51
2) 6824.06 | 17.19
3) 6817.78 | 17.55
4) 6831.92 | 17.47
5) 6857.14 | 16.51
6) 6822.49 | 17.57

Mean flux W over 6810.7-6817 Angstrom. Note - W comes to 17.6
